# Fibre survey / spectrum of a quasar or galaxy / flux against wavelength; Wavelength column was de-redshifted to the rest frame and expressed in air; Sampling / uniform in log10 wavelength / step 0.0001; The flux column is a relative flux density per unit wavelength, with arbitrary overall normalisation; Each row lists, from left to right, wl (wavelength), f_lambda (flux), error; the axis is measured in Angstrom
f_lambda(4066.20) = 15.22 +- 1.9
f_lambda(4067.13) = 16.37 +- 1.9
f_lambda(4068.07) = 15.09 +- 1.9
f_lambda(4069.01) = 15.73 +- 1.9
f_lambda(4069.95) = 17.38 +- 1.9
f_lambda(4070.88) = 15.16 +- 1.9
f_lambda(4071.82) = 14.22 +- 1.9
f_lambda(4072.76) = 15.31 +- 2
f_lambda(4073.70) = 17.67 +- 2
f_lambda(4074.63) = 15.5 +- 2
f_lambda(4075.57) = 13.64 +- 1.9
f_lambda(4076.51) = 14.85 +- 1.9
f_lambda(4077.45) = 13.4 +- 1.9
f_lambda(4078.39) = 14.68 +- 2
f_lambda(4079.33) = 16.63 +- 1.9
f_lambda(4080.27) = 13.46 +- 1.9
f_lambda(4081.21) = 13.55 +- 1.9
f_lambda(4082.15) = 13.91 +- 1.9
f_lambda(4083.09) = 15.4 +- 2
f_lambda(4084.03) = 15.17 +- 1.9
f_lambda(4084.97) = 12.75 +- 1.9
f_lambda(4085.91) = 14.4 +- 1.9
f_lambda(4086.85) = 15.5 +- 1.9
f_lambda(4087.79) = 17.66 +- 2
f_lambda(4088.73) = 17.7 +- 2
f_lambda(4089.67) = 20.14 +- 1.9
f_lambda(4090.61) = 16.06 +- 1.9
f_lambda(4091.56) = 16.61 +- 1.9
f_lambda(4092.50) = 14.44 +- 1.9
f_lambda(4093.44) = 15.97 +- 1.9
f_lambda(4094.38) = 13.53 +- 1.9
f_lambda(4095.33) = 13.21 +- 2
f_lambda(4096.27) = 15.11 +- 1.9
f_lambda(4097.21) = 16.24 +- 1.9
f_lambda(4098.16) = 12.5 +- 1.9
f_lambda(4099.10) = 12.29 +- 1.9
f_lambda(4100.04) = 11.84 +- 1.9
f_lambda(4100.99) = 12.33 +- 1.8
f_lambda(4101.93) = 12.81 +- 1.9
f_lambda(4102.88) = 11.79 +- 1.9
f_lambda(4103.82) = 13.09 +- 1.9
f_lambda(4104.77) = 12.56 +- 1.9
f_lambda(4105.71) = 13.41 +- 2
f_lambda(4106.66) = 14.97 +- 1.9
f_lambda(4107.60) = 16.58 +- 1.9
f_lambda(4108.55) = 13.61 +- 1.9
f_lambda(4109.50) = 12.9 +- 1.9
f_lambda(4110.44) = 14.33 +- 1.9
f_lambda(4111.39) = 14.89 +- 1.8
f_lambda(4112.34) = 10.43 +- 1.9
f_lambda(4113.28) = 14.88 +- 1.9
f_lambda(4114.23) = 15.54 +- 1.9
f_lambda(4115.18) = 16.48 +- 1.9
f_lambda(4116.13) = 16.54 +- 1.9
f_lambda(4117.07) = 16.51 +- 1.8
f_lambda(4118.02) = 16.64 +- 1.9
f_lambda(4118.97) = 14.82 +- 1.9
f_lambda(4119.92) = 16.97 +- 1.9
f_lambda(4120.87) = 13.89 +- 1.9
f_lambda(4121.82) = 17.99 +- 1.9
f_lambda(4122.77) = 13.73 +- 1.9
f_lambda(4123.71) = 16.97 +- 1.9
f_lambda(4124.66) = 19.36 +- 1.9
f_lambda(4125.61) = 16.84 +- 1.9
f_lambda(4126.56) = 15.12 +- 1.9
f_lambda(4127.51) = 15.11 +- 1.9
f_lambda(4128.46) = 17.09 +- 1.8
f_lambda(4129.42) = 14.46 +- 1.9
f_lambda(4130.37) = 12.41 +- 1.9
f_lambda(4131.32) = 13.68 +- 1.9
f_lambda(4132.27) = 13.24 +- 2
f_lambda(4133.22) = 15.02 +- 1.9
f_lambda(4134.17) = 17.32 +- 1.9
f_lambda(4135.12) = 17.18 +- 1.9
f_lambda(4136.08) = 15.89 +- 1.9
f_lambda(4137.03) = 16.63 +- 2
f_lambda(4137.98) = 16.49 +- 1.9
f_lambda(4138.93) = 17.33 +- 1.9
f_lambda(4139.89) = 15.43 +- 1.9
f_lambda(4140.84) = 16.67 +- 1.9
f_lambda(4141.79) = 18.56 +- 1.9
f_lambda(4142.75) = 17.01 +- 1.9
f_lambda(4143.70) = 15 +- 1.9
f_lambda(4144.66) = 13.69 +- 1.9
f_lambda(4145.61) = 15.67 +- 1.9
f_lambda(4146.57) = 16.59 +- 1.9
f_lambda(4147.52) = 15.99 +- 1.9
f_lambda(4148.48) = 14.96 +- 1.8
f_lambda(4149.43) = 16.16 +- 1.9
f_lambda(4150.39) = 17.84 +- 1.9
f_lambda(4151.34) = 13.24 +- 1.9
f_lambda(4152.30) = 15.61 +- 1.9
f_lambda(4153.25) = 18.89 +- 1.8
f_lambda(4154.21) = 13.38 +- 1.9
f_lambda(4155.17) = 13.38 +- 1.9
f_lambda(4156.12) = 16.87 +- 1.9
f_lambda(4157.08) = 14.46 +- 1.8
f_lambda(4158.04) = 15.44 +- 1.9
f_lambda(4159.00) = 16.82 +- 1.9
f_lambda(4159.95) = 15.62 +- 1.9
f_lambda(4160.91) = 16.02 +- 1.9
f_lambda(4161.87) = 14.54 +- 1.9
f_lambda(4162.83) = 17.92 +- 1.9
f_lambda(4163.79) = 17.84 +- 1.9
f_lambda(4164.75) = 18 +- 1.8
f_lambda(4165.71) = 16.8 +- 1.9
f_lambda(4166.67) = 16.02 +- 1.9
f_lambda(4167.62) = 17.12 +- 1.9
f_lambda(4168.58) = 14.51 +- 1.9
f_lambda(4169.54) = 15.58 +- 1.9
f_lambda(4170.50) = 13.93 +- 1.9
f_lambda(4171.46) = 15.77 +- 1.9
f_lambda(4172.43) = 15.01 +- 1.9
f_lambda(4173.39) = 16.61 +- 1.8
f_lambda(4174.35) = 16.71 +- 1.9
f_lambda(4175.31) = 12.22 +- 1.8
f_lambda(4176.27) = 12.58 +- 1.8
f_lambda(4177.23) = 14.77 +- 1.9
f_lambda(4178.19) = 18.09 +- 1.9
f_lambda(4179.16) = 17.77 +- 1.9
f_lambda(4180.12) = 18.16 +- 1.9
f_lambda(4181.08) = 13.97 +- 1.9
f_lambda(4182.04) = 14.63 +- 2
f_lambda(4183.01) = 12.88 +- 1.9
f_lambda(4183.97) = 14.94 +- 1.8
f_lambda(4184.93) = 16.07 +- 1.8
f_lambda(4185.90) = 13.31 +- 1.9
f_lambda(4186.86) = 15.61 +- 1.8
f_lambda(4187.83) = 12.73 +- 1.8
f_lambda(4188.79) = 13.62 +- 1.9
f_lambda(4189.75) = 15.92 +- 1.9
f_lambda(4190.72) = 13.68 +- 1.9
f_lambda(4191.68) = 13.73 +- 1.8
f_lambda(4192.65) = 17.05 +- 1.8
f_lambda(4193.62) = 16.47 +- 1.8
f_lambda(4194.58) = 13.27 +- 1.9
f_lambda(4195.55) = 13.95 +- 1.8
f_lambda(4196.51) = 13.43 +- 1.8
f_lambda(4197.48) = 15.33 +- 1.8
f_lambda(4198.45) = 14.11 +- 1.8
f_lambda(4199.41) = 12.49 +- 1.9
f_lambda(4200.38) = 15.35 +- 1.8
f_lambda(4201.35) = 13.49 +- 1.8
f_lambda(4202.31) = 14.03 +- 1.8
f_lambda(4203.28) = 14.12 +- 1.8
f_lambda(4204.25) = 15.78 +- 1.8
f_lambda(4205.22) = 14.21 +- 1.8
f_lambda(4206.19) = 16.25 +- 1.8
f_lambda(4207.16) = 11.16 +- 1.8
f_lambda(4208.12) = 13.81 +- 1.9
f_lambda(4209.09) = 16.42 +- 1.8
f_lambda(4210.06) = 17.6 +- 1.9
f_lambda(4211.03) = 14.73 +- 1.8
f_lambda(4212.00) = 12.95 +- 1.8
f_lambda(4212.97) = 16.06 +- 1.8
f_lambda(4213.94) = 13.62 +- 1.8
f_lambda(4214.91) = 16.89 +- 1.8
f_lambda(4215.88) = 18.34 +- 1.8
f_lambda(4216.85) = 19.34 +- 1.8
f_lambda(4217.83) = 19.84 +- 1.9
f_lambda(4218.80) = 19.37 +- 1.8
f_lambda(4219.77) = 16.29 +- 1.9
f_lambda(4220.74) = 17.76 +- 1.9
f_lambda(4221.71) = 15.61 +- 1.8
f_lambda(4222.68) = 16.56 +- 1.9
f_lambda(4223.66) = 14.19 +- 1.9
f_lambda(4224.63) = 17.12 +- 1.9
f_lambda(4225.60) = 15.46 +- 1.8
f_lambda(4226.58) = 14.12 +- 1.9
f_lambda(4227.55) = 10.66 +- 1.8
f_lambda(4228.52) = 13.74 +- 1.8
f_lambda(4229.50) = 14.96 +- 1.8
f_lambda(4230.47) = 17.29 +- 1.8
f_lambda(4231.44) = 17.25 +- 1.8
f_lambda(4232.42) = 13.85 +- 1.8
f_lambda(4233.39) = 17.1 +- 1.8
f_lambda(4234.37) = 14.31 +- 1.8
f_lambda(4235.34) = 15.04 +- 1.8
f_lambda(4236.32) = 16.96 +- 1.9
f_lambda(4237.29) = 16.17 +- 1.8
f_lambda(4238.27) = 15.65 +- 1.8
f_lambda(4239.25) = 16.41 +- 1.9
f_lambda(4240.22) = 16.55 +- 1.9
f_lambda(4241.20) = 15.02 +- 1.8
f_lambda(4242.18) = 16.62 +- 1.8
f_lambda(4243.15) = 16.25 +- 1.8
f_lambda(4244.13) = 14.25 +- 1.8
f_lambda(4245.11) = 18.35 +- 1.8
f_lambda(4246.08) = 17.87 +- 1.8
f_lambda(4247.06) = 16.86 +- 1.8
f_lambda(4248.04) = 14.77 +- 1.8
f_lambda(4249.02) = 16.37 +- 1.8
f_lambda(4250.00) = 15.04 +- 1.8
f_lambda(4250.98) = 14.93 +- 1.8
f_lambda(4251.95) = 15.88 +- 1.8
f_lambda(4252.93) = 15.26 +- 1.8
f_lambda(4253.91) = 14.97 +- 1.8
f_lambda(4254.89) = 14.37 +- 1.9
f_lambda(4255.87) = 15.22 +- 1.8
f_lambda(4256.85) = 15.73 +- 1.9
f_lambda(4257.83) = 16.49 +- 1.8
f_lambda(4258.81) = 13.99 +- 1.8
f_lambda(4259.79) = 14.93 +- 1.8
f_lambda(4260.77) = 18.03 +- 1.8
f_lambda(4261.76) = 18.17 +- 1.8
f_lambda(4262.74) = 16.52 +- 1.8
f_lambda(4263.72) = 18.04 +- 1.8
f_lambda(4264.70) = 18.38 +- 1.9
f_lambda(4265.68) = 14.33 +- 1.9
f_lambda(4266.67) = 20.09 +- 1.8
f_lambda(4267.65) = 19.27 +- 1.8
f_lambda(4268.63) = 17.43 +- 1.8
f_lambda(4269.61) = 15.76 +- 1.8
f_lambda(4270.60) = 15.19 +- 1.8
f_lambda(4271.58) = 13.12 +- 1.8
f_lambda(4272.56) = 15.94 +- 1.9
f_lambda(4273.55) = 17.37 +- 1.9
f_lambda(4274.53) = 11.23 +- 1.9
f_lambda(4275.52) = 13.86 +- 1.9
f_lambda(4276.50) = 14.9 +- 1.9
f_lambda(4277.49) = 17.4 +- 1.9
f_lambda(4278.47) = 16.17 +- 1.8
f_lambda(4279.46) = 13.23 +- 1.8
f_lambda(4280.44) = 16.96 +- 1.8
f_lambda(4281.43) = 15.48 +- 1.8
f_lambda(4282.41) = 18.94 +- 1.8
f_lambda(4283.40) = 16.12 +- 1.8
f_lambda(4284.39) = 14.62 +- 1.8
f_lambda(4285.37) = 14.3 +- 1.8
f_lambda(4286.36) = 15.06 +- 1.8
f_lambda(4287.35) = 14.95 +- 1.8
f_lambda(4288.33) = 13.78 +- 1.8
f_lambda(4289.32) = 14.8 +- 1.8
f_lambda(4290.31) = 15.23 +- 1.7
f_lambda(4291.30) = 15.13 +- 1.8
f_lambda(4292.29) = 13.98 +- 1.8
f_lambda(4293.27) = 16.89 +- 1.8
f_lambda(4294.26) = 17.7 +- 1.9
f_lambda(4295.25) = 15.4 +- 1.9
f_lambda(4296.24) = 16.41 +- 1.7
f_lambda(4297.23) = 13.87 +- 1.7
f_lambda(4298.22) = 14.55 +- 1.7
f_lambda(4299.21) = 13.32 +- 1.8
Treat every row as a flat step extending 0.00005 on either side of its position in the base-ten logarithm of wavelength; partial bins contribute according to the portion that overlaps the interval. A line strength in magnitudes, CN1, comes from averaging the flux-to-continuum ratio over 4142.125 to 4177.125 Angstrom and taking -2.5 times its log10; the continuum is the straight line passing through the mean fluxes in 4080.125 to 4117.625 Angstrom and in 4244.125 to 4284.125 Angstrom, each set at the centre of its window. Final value -0.04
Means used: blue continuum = 14.5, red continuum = 16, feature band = 15.7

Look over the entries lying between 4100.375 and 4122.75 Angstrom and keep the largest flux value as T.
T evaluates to 17.99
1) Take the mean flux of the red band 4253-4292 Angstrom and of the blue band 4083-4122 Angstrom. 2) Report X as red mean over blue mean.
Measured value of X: 1.07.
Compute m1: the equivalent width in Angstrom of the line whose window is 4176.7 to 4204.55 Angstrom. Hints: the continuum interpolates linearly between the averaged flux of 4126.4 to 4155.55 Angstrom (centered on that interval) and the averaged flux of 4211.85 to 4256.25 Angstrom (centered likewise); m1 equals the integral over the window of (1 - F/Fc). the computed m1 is 1.8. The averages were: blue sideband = 15.7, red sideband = 15.9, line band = 14.8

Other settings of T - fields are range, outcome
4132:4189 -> 18.89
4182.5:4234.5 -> 19.84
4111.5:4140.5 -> 19.36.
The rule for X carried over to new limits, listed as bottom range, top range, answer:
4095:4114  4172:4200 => 1.09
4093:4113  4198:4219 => 1.14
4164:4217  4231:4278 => 1.06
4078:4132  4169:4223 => 1.03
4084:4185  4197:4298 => 1.02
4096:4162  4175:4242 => 1.00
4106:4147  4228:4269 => 1.04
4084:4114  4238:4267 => 1.13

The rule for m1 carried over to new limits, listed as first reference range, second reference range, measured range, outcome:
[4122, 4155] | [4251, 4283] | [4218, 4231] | 0.18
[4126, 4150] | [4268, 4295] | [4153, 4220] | 1.00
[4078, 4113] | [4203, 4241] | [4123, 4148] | -1.88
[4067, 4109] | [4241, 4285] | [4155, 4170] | -0.82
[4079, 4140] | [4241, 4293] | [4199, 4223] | -0.24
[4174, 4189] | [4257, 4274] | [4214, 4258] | 0.02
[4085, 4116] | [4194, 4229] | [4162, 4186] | -1.12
